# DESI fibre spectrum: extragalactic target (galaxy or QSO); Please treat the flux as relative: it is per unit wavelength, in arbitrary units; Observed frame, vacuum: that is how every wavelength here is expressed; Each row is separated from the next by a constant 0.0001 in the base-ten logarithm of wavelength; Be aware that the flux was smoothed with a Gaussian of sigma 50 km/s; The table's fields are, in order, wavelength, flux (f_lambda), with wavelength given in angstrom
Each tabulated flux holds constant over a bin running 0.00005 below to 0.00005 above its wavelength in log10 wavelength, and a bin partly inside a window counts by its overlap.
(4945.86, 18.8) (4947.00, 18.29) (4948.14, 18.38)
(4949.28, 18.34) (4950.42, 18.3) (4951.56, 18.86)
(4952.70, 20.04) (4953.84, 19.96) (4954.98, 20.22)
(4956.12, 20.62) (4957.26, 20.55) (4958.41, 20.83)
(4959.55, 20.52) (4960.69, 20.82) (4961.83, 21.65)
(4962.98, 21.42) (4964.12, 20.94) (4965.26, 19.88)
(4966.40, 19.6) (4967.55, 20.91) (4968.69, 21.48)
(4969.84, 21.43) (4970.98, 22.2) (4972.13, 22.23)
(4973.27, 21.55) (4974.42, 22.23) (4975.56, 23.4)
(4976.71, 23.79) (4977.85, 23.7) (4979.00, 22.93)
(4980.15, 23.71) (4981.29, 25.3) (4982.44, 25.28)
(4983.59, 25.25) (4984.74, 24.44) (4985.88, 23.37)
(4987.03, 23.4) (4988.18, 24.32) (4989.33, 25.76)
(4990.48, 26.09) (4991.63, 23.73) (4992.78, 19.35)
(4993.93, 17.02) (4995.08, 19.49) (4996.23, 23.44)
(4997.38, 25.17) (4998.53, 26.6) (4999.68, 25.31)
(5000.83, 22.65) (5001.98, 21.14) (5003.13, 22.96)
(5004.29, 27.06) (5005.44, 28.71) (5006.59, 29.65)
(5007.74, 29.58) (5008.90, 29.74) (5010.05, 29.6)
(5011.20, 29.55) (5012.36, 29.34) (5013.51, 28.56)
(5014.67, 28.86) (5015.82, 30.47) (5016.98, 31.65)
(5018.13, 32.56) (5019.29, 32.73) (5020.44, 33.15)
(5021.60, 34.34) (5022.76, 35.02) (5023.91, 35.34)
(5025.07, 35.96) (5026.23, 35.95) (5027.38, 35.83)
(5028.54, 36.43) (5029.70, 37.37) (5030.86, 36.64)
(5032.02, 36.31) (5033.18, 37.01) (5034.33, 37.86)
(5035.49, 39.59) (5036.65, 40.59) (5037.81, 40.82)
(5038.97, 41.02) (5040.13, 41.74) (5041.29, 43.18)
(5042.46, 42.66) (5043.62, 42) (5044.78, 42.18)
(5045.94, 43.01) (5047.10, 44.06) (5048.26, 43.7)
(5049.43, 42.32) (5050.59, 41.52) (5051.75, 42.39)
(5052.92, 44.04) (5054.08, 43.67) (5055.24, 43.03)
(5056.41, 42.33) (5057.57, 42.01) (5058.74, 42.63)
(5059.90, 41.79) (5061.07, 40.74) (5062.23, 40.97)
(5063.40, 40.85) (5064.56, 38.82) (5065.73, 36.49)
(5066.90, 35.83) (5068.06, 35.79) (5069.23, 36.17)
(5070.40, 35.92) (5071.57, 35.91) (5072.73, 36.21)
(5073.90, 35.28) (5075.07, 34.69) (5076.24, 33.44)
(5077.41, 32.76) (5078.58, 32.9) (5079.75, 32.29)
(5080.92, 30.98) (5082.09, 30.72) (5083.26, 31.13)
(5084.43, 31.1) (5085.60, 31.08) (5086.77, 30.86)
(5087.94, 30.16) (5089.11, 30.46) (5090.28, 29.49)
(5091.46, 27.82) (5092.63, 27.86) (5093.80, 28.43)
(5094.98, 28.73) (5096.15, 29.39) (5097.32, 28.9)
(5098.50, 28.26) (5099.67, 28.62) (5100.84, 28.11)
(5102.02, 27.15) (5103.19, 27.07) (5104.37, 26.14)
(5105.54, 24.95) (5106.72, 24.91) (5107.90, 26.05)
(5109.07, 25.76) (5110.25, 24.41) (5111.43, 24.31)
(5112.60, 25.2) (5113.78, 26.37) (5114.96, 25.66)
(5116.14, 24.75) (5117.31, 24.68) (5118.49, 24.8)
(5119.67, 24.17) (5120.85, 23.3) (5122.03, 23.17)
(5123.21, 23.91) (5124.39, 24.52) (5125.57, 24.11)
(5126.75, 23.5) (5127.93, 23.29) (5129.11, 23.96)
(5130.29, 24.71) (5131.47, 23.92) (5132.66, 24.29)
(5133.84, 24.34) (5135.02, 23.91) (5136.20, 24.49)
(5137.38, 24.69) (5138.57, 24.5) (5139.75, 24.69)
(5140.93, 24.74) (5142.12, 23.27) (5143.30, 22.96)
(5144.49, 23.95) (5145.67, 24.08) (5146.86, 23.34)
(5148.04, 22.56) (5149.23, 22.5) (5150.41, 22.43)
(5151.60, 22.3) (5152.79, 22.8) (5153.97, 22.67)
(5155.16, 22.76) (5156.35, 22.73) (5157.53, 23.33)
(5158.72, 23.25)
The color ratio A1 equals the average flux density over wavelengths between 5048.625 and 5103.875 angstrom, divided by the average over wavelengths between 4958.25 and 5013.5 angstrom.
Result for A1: 1.45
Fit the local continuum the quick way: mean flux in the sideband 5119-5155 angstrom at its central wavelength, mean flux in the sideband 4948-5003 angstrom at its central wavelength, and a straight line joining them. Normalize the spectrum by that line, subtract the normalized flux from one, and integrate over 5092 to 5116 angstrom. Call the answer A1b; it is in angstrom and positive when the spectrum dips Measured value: -3.5 angstrom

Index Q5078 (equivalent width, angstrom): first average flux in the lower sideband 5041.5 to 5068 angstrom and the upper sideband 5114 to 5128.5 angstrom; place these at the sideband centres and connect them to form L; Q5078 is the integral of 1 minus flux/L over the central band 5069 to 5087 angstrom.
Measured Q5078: 1.2 angstrom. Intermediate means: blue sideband 41.6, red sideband 24.2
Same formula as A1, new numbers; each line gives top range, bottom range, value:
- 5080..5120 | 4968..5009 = 1.16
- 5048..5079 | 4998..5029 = 1.28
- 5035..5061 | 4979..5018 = 1.64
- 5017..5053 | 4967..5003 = 1.68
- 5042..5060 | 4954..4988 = 1.93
